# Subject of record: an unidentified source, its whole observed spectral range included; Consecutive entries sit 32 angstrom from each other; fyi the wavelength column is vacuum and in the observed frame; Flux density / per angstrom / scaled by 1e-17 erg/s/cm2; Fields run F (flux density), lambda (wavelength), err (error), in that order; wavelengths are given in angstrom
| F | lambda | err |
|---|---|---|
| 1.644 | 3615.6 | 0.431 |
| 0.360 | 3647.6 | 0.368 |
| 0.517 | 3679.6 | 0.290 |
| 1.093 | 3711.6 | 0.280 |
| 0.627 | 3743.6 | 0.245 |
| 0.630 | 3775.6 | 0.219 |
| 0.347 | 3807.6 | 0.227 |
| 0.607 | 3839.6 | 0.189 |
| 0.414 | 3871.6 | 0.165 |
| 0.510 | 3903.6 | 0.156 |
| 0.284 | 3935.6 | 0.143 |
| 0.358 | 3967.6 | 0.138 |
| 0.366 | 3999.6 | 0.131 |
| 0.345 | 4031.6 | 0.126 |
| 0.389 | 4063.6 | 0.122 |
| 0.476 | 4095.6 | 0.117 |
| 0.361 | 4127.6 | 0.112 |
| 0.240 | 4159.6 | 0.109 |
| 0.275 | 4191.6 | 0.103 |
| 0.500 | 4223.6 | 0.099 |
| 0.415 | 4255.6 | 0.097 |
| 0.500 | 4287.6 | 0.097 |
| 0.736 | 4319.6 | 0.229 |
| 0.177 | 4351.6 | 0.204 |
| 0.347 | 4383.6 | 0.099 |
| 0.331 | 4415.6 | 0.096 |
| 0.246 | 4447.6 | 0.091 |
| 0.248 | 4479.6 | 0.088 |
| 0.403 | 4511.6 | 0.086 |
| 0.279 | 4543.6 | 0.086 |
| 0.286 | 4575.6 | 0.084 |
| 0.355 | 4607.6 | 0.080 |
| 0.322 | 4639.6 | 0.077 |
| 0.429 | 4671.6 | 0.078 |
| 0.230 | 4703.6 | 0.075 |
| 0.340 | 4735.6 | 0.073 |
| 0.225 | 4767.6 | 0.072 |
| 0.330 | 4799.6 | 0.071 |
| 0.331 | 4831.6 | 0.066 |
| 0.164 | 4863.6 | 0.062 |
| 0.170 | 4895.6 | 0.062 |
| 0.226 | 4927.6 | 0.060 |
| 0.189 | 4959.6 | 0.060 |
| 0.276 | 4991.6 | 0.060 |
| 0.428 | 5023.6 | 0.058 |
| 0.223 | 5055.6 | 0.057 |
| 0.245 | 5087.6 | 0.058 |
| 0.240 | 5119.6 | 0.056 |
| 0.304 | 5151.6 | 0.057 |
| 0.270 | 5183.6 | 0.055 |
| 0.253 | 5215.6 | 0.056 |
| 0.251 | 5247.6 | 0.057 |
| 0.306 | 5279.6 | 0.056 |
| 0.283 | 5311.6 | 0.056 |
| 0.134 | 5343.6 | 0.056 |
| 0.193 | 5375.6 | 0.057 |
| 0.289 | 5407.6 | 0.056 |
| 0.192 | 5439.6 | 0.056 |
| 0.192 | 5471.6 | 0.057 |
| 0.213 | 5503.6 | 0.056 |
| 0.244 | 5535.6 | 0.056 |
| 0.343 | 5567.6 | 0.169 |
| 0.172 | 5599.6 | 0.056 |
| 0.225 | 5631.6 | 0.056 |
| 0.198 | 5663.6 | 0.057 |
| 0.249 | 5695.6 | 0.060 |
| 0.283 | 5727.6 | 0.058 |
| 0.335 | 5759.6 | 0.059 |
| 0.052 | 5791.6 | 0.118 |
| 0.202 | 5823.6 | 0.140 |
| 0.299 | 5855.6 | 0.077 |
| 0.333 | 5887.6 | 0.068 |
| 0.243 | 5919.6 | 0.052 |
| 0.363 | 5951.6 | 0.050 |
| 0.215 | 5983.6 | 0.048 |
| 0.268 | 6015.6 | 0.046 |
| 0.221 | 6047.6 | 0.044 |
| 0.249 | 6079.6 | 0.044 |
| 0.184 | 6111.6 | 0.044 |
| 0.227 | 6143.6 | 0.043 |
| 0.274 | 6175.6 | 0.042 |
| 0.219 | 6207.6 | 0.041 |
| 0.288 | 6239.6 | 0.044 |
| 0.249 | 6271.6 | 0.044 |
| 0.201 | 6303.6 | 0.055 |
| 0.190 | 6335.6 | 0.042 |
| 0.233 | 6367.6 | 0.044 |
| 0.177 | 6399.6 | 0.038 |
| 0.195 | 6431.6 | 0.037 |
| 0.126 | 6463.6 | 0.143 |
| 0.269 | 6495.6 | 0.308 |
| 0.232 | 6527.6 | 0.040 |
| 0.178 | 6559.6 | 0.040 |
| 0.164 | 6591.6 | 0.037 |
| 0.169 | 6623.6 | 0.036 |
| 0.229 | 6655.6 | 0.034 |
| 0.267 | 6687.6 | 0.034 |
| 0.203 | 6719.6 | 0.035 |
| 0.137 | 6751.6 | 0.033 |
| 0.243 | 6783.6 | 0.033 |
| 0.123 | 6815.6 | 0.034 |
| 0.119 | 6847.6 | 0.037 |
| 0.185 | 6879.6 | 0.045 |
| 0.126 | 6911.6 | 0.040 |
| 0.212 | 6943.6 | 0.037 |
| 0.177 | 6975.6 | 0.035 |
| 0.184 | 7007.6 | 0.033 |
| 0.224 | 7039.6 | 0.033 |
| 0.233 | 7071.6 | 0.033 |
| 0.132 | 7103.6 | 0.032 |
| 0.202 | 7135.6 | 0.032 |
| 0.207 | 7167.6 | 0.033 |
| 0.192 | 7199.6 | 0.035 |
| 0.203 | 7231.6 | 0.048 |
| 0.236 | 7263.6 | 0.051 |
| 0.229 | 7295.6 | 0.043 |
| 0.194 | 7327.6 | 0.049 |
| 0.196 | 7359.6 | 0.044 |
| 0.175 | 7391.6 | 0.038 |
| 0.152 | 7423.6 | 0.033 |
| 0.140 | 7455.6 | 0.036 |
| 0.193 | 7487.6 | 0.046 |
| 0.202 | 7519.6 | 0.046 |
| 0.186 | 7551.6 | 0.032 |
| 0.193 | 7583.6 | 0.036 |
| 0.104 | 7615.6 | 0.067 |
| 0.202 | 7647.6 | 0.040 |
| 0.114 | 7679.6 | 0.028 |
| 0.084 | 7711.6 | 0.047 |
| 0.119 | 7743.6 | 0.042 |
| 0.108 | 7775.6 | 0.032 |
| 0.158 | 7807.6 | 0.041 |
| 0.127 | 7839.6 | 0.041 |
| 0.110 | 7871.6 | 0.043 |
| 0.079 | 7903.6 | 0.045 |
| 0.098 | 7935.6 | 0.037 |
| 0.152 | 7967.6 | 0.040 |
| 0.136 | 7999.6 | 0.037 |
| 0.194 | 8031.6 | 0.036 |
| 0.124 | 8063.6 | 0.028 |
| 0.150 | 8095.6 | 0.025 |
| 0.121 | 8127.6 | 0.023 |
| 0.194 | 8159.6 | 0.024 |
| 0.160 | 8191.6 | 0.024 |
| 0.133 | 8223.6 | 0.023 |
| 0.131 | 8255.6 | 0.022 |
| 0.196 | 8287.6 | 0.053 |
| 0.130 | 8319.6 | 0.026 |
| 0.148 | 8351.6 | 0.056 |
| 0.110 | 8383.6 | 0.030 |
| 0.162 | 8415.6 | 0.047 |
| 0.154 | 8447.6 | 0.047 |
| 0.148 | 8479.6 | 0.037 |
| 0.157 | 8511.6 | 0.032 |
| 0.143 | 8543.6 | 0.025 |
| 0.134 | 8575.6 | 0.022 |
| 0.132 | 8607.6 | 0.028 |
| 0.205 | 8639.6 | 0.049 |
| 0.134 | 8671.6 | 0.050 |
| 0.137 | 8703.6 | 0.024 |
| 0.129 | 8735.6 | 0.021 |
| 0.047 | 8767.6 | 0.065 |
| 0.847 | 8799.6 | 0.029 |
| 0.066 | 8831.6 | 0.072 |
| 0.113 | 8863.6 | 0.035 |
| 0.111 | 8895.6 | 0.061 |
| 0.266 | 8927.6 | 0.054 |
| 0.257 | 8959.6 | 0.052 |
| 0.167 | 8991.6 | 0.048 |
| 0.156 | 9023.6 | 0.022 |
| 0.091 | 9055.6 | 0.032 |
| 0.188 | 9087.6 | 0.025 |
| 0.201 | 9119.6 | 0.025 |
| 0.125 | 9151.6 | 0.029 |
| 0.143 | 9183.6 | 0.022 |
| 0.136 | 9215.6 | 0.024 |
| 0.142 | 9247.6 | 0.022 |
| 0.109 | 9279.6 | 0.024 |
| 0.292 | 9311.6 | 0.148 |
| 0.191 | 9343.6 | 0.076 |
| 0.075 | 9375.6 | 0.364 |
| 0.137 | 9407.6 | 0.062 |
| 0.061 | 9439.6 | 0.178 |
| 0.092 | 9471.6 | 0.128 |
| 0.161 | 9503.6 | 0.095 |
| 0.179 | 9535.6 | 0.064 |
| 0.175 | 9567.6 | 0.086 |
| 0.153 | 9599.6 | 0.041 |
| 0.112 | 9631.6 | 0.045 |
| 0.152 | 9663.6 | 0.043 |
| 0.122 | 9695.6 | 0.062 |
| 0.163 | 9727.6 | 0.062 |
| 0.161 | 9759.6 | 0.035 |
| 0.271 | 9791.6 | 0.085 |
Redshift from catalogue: 1.359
